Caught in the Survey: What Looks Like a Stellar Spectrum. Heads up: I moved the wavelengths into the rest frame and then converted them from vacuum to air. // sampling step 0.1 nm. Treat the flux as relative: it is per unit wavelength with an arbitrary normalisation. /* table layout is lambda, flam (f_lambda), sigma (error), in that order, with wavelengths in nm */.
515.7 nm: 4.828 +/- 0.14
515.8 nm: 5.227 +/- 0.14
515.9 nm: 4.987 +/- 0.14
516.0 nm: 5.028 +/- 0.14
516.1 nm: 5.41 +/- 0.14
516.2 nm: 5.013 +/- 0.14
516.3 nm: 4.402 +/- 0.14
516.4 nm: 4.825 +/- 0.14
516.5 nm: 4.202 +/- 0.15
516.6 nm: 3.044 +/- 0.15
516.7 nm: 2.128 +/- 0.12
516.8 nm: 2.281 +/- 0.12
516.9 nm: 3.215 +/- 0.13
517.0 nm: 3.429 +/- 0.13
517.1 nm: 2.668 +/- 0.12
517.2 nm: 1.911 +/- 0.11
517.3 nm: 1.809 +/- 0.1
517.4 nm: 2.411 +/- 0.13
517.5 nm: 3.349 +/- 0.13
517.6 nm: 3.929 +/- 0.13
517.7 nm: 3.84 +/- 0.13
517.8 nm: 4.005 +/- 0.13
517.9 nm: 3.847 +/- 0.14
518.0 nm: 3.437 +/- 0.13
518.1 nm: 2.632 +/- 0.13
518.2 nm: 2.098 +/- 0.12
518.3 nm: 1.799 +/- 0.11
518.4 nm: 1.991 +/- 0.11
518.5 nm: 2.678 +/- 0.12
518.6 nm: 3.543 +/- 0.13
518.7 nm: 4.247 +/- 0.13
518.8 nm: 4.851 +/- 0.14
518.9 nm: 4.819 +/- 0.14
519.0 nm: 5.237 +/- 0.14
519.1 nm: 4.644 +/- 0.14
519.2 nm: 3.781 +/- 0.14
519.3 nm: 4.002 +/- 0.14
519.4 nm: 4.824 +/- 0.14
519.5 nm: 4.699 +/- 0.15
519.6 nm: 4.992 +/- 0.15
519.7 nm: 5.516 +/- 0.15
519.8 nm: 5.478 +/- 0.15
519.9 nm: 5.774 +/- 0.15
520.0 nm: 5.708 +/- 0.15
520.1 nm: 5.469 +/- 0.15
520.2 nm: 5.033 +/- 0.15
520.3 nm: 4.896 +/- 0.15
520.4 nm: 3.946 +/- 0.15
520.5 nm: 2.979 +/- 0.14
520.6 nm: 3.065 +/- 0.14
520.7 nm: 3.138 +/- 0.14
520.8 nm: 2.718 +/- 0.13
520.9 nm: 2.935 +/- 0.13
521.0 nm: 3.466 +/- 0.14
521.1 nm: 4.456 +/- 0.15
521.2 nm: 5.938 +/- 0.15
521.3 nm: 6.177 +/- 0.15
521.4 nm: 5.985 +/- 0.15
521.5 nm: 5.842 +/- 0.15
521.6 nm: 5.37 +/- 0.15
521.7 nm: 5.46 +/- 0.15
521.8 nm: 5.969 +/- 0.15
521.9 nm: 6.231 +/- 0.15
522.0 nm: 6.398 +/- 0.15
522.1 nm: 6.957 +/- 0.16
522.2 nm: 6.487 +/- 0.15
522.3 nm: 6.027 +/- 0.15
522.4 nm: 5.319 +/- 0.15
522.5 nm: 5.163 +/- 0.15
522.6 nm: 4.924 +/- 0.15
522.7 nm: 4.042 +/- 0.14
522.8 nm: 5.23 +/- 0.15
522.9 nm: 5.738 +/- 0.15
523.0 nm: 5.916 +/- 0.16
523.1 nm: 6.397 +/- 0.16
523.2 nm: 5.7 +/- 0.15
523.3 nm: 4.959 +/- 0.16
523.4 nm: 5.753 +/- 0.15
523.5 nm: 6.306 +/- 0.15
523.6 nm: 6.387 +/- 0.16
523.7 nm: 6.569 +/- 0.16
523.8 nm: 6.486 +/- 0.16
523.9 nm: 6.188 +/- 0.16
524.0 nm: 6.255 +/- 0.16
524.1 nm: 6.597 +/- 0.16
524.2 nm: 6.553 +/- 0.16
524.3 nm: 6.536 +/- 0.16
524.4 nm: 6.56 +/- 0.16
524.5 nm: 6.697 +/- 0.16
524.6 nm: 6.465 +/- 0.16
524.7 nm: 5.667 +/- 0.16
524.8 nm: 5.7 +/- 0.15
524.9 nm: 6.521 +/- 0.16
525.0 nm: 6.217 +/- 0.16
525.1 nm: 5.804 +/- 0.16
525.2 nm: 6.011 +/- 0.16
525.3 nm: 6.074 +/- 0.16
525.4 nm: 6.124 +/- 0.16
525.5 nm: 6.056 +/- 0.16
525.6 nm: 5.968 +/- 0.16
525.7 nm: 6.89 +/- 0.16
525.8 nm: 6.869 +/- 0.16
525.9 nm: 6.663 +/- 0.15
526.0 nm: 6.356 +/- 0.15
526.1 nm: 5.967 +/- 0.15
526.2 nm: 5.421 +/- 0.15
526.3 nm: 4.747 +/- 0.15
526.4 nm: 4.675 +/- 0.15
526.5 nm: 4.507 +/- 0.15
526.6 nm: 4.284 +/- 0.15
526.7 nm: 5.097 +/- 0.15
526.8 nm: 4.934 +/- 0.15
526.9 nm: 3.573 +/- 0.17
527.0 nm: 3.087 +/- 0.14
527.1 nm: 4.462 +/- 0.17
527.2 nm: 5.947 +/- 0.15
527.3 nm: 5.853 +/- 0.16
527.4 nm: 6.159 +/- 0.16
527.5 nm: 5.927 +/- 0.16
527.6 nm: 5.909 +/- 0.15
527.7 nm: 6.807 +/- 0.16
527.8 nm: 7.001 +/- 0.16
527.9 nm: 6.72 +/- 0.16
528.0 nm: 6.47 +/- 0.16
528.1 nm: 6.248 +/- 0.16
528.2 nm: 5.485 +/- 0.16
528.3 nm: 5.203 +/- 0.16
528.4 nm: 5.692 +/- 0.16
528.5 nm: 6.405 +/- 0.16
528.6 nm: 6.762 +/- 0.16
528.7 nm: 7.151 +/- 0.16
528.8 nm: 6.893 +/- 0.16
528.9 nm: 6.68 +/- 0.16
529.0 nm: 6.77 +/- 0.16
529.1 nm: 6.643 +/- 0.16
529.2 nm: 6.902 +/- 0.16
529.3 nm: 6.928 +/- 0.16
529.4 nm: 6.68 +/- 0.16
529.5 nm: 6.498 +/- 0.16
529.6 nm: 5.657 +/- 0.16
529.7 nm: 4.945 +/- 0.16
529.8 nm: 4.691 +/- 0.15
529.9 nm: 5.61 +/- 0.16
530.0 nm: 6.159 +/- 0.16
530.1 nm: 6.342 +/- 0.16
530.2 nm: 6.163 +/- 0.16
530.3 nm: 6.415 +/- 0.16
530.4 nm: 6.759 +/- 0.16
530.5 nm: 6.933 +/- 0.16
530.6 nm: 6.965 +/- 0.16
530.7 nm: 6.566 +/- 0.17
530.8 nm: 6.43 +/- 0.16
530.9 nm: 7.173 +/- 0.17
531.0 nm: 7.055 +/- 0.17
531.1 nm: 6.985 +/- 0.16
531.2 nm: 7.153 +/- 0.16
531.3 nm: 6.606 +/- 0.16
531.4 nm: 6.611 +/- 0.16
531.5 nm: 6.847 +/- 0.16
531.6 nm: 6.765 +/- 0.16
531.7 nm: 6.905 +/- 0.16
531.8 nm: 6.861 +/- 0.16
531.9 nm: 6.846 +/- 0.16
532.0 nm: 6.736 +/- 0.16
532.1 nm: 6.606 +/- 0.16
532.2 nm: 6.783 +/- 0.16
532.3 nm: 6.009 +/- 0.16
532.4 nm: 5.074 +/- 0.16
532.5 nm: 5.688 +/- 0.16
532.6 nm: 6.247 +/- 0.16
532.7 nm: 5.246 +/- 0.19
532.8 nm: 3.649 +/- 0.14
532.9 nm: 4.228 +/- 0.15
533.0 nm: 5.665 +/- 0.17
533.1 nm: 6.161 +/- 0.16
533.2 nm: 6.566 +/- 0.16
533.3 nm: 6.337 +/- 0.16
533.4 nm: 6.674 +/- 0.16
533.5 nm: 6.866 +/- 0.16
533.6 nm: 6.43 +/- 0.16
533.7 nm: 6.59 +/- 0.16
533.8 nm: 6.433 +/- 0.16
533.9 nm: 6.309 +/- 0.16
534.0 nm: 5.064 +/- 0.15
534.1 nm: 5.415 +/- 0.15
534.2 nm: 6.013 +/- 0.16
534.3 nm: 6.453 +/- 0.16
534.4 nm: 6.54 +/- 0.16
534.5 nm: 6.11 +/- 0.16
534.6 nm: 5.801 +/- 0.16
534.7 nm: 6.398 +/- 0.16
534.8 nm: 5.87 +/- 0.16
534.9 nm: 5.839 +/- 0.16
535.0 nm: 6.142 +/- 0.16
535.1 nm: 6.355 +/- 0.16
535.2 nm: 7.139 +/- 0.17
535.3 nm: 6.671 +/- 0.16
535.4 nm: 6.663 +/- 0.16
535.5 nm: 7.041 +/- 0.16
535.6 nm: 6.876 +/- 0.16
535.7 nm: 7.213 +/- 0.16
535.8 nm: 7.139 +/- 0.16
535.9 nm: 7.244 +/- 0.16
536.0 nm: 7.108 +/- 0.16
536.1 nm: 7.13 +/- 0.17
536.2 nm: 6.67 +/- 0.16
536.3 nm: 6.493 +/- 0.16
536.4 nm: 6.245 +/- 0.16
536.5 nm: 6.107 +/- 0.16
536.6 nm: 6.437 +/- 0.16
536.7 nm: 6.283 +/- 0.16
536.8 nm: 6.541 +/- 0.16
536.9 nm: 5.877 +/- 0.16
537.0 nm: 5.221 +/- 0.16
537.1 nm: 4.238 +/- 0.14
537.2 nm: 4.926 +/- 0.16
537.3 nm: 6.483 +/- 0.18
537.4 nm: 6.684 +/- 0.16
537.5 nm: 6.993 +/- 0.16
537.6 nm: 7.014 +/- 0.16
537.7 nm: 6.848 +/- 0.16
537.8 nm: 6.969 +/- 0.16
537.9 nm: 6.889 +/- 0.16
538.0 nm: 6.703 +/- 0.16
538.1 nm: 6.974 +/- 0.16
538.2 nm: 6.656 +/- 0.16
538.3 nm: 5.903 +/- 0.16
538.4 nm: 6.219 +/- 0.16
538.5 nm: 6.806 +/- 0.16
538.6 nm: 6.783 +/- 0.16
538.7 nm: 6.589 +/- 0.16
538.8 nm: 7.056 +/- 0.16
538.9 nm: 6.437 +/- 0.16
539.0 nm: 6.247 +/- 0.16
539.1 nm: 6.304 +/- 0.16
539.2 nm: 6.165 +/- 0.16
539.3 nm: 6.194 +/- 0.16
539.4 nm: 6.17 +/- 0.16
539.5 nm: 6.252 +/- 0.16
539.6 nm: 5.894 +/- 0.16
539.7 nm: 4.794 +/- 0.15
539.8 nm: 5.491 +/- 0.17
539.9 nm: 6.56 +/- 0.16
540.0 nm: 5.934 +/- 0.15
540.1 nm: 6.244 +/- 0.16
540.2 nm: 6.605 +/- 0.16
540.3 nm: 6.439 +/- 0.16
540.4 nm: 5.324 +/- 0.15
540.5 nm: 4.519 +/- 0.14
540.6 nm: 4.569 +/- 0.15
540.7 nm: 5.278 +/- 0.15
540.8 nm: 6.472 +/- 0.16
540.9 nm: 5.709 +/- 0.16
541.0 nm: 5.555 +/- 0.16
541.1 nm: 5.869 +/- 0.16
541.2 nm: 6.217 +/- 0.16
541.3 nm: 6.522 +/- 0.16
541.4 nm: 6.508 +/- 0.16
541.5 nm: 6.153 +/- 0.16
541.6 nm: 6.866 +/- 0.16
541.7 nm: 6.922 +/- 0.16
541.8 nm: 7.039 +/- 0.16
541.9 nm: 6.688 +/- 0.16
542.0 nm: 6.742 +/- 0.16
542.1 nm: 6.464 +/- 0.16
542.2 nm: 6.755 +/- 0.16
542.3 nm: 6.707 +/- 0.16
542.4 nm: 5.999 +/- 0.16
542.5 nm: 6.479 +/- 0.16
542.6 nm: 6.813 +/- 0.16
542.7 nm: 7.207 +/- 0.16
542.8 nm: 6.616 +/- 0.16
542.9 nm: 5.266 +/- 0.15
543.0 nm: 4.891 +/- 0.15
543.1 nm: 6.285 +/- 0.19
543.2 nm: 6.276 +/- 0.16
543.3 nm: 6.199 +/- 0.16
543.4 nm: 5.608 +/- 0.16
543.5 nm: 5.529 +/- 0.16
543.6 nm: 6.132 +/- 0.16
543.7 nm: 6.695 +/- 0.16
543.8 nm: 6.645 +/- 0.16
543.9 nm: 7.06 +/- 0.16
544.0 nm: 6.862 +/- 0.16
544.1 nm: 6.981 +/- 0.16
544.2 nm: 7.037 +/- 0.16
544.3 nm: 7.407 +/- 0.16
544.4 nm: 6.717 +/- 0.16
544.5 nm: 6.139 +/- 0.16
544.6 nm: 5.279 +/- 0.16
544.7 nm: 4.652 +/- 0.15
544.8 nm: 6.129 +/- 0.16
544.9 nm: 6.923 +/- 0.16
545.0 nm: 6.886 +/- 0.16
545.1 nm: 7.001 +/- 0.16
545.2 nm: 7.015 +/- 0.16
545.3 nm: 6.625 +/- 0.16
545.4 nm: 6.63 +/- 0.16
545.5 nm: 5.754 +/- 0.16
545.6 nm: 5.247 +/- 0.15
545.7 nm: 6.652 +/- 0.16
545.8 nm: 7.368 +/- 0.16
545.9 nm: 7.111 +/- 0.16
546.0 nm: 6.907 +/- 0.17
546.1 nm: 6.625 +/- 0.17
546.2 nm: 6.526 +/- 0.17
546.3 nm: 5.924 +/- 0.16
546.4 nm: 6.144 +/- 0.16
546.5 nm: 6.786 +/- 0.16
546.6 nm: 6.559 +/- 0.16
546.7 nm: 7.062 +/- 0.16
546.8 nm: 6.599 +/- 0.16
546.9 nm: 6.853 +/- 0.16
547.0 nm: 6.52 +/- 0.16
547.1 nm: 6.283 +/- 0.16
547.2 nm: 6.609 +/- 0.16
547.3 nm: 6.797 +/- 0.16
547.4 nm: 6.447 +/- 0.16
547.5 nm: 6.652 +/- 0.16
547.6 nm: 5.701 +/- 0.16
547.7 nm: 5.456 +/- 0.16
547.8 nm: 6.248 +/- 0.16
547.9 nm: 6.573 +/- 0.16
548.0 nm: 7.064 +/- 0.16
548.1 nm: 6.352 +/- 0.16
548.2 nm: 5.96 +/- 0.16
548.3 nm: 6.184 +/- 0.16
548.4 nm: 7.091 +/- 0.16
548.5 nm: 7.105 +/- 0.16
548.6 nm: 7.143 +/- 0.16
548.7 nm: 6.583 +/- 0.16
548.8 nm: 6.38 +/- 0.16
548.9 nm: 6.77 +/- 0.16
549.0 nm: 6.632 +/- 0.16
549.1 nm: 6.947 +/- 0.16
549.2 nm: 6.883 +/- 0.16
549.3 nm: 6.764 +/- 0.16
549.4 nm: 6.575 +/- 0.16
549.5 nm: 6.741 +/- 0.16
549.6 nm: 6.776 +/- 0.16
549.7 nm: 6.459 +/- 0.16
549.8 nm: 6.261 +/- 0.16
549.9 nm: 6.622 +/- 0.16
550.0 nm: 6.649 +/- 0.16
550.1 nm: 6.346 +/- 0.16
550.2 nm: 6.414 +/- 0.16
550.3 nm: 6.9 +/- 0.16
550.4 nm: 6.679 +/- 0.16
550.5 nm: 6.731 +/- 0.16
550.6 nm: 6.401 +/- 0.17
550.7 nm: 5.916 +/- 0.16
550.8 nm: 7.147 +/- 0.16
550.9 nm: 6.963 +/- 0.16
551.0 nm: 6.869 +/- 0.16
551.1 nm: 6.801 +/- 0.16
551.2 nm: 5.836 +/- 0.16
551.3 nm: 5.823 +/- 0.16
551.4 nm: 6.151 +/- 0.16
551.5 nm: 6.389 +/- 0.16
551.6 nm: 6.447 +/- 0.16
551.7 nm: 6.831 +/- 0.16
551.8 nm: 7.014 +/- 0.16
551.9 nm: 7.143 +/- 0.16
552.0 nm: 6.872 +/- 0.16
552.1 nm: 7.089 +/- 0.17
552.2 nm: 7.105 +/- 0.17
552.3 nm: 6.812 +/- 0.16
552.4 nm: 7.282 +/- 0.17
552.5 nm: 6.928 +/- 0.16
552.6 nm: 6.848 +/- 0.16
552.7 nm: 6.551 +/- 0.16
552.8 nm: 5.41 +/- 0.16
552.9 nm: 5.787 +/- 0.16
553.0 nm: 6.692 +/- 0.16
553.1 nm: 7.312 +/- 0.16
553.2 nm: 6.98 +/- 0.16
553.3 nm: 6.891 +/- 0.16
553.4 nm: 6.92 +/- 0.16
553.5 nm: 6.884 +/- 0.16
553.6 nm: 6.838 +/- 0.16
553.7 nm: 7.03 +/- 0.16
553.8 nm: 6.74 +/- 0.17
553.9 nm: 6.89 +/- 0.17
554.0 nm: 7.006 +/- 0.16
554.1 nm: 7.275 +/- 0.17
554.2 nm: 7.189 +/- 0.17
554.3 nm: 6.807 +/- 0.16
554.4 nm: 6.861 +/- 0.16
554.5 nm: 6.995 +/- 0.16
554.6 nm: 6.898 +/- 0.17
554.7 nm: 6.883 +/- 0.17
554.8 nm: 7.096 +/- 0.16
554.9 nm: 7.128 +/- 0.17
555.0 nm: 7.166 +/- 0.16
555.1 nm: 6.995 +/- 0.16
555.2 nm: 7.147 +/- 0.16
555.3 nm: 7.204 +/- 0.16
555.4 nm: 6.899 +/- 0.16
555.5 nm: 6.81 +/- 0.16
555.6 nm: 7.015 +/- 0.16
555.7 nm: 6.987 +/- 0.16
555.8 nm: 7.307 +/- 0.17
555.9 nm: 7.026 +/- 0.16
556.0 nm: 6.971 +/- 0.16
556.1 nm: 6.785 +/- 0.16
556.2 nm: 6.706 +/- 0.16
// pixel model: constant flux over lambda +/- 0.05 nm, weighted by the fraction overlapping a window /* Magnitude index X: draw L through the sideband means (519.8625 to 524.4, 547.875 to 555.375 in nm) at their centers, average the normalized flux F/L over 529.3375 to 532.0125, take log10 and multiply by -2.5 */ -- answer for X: -0.12 mag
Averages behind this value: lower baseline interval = 5.42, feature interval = 6.49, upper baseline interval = 6.75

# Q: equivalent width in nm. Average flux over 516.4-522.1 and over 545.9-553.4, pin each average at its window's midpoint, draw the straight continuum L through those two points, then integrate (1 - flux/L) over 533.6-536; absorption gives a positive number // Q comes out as -0.46 nm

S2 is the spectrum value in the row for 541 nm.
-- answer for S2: 5.555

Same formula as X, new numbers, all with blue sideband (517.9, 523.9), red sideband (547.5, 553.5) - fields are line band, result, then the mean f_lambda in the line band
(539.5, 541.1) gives 0.05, 5.72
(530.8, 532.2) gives -0.24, 6.84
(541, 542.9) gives -0.07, 6.53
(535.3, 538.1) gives -0.13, 6.53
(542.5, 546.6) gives -0.03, 6.42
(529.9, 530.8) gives -0.19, 6.48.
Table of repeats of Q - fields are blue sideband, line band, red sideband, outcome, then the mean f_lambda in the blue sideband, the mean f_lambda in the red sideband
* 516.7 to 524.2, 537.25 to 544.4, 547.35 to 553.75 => -0.440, 4.62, 6.63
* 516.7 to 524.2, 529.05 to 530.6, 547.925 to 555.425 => -0.290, 4.62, 6.75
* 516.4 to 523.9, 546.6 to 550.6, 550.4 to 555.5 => -0.055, 4.51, 6.8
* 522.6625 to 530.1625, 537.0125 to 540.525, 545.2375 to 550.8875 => 0.033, 5.95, 6.56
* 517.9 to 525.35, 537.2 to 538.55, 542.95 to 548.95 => -0.139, 5.13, 6.46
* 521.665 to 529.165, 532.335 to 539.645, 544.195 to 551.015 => -0.065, 5.93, 6.55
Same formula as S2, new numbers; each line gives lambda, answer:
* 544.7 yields 4.652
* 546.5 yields 6.786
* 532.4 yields 5.074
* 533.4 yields 6.674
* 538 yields 6.703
